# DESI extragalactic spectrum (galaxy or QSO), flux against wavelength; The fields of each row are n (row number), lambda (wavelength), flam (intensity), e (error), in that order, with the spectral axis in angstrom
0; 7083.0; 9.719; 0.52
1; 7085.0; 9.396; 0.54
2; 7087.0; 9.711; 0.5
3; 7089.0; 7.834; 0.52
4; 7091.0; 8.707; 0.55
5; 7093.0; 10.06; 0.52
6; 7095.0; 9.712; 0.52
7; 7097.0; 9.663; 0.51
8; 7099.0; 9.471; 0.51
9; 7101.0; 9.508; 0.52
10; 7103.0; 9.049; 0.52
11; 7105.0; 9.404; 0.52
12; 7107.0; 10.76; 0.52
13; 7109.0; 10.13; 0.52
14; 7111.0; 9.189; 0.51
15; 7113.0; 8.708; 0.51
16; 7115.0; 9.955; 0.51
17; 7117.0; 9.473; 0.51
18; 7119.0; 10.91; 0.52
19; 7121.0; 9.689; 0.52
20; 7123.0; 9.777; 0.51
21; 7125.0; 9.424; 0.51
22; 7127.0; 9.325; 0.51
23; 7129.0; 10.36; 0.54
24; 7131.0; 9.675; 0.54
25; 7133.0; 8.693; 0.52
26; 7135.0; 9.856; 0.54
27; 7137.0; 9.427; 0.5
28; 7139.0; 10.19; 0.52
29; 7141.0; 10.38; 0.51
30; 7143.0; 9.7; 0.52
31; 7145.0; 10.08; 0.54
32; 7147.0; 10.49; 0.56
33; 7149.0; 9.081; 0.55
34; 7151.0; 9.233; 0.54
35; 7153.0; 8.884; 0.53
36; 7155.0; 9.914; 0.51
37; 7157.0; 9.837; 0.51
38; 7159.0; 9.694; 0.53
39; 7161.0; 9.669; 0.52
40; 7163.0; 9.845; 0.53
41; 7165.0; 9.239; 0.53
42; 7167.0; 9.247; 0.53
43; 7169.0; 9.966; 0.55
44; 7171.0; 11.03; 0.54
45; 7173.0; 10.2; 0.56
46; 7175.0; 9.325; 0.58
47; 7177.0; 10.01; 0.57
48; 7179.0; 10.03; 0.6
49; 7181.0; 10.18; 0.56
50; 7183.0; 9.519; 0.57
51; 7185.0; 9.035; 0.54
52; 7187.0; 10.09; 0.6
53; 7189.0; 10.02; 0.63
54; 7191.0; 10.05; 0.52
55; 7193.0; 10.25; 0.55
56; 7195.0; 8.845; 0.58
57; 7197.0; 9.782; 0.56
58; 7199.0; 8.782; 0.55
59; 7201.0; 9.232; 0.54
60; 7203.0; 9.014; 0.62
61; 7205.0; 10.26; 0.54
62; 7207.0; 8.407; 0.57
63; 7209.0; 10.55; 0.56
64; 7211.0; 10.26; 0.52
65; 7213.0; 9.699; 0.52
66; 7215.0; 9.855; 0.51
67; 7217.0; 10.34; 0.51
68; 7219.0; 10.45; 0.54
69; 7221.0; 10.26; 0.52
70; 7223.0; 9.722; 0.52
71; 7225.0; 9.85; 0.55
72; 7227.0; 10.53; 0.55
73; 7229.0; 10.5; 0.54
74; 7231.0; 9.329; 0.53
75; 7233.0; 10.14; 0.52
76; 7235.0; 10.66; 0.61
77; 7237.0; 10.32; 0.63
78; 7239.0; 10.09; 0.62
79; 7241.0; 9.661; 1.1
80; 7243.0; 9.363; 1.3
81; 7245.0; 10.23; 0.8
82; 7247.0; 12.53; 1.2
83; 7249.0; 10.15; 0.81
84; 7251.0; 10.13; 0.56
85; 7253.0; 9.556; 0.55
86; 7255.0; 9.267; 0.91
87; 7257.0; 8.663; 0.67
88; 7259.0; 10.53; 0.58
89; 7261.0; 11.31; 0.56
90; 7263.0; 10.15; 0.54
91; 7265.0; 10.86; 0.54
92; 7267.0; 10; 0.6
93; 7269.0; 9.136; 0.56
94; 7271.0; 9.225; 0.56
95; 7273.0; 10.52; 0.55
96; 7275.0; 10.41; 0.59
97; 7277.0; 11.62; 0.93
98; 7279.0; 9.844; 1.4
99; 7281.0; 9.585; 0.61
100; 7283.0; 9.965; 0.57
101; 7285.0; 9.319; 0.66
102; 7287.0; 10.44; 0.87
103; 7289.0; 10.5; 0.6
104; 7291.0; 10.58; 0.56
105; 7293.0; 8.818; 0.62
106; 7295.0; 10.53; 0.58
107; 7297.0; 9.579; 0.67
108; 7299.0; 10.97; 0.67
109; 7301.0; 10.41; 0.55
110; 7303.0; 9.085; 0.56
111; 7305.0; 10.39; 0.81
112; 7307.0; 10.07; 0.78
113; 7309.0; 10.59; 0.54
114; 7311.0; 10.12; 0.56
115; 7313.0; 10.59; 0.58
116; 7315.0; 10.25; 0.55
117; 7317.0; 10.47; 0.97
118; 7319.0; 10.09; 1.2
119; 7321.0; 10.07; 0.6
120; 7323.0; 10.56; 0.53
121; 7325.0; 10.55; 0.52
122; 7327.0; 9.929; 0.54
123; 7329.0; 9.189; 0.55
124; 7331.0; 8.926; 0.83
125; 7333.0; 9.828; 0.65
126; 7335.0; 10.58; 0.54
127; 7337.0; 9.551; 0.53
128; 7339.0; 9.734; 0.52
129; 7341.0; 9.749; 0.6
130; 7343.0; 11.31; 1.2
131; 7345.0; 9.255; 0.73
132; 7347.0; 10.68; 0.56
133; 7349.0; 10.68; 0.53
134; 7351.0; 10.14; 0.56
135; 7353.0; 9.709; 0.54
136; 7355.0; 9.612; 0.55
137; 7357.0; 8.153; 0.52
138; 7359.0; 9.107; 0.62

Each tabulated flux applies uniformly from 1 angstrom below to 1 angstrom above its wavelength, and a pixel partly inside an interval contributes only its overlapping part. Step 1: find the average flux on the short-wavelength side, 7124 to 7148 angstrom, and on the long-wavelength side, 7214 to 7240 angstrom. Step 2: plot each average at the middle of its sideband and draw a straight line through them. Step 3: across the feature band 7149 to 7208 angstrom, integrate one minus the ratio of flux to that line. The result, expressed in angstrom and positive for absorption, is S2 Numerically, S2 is 1.98 angstrom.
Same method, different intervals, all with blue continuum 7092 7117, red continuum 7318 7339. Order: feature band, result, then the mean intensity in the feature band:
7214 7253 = -1.6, 10.2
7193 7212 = 0.5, 9.5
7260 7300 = -1.3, 10.2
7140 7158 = -0.1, 9.73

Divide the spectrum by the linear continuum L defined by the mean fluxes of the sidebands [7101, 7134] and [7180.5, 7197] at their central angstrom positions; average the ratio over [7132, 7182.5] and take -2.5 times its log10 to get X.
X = -0.01 mag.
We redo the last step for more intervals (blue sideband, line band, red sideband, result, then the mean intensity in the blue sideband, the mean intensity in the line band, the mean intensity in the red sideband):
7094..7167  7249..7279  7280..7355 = -0.015 mag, 9.67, 10.1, 10.1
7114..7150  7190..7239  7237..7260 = 0.009 mag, 9.8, 9.88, 10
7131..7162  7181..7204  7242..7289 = 0.035 mag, 9.68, 9.54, 10.1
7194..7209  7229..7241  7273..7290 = -0.047 mag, 9.28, 10.1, 10.2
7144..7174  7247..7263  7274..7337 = -0.014 mag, 9.76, 10.1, 10.1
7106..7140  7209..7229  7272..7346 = -0.024 mag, 9.74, 10.1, 10.1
